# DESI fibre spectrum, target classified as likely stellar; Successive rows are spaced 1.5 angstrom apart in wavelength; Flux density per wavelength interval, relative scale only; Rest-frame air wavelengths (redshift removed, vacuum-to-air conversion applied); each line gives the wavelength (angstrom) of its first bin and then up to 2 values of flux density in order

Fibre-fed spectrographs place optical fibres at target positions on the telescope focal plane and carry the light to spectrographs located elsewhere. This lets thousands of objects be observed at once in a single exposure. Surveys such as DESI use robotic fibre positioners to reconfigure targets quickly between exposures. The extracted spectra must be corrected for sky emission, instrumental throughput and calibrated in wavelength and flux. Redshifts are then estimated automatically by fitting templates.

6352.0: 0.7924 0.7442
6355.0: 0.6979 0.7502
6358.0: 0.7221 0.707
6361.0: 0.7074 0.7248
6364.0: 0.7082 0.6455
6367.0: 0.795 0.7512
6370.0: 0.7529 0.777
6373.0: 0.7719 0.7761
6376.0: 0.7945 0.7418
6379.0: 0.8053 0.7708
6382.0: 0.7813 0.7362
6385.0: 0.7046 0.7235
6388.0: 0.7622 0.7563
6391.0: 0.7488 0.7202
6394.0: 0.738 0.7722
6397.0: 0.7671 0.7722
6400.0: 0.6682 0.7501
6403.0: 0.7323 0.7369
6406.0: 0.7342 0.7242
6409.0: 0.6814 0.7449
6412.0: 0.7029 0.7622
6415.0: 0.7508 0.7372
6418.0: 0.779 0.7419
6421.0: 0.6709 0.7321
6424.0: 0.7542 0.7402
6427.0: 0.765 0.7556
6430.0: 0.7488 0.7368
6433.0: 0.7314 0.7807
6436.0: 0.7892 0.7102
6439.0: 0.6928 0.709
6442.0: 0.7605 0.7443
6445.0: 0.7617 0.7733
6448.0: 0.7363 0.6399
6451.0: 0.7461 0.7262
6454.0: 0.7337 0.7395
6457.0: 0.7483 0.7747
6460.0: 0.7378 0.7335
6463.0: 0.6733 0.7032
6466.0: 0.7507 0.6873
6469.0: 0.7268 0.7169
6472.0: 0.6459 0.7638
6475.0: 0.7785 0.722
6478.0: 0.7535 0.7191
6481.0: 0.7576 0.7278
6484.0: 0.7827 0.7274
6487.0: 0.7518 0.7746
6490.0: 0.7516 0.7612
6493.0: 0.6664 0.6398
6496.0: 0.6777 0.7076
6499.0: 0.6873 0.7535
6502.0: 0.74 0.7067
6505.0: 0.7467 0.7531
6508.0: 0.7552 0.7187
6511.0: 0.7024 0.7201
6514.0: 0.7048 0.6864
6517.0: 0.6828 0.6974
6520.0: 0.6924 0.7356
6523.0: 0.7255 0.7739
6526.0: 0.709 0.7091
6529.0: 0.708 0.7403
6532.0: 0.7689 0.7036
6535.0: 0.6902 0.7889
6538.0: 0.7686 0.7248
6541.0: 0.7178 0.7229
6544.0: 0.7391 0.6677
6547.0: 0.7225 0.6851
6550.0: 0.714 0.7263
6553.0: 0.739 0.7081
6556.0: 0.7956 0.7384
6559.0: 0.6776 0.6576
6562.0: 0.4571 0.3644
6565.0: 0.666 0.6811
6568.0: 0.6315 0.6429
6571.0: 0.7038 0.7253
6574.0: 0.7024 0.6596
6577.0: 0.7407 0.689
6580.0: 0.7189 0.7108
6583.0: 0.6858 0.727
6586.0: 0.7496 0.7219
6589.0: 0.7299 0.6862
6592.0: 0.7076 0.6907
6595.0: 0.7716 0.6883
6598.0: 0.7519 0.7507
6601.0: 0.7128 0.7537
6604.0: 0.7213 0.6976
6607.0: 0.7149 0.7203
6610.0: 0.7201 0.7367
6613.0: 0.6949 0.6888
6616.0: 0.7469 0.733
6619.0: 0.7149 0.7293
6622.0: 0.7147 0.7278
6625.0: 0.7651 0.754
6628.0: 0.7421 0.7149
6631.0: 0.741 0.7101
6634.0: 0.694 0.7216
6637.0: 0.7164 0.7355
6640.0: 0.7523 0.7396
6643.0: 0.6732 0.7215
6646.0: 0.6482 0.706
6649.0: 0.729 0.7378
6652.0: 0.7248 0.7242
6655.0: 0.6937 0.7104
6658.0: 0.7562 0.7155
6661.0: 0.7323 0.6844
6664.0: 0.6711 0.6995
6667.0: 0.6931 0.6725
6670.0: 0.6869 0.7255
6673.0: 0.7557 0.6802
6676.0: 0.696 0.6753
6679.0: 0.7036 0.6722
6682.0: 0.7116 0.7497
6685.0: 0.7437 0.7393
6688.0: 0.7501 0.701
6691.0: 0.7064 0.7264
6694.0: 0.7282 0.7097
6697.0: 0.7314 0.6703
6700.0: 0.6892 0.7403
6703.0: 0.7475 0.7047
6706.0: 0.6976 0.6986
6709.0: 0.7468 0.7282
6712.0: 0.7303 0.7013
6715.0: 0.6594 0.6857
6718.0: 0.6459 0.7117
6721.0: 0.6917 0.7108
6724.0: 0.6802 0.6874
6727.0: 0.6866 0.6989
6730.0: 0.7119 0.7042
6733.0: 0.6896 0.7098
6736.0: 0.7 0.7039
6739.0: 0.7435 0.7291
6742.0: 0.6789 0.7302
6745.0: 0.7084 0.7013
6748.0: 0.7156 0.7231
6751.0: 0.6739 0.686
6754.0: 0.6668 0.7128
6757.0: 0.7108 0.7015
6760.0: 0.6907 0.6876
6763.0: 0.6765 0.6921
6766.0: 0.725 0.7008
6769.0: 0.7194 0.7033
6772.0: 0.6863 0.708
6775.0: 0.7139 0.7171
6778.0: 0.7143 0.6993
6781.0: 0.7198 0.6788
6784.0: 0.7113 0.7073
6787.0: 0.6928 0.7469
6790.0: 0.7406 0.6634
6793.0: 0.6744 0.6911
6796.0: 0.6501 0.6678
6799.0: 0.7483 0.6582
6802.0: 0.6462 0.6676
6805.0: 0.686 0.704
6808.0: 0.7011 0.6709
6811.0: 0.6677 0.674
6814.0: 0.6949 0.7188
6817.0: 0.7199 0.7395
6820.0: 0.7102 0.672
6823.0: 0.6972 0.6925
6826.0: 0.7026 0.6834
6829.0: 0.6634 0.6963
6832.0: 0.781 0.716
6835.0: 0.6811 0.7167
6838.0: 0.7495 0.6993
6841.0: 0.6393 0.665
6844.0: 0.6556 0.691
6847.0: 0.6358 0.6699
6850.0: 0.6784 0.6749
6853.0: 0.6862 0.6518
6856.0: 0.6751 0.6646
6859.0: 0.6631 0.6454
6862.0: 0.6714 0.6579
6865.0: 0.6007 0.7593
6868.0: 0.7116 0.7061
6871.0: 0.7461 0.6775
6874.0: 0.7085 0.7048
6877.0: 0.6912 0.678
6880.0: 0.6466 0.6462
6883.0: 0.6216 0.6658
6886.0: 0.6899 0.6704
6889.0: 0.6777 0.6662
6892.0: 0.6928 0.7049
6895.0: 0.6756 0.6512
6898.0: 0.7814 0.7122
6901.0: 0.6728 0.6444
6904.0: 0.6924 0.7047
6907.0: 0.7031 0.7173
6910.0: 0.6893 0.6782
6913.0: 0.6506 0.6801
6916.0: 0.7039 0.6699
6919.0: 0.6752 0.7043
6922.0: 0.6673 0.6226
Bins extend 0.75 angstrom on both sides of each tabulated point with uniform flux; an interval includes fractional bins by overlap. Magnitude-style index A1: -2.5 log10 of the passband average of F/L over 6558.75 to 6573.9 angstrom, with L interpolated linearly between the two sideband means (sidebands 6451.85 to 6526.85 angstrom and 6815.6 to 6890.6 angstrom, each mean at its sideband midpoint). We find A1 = 0.15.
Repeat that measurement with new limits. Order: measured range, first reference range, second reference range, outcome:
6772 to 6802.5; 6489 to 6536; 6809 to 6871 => -0.01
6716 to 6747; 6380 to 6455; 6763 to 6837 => 0.01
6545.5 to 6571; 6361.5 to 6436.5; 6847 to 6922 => 0.09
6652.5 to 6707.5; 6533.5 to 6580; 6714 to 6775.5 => -0.02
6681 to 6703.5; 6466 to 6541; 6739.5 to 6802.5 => -0.02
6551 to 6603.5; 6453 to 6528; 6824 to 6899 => 0.03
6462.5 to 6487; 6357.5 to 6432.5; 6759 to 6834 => 0.01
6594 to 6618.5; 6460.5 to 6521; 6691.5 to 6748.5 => -0.02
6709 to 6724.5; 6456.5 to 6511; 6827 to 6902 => 0.01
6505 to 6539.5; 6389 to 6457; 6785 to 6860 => 0.00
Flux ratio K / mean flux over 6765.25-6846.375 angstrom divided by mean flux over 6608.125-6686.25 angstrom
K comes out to 0.97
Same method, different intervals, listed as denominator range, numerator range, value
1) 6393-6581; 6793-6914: 0.95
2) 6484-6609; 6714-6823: 0.98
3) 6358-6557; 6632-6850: 0.96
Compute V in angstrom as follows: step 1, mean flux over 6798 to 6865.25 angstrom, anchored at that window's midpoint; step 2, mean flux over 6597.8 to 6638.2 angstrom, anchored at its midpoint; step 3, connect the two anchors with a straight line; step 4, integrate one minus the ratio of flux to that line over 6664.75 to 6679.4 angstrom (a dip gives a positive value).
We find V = 0.33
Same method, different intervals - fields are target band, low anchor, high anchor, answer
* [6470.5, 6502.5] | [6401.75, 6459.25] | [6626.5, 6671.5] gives 0.16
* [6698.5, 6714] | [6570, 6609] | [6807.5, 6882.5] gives -0.30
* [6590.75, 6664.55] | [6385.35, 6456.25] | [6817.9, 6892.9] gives -0.86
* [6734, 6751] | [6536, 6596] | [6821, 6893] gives -0.59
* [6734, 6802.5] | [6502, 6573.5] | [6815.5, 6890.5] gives -1.11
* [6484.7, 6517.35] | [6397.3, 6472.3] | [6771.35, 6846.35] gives 0.30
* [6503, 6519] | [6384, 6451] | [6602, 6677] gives 0.27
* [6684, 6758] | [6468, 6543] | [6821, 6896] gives -0.85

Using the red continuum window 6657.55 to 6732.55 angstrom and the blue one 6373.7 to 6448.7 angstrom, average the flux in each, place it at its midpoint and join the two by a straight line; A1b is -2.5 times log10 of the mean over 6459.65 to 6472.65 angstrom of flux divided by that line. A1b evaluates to 0.04 mag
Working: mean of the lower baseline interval 0.744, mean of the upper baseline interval 0.707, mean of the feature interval 0.708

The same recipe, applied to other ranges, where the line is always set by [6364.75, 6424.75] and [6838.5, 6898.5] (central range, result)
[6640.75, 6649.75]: 0.009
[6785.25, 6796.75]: -0.011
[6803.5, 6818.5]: -0.014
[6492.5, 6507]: 0.033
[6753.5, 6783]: -0.016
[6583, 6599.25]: -0.008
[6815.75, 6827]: -0.033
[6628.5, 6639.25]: -0.014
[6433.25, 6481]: 0.005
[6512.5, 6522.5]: 0.038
